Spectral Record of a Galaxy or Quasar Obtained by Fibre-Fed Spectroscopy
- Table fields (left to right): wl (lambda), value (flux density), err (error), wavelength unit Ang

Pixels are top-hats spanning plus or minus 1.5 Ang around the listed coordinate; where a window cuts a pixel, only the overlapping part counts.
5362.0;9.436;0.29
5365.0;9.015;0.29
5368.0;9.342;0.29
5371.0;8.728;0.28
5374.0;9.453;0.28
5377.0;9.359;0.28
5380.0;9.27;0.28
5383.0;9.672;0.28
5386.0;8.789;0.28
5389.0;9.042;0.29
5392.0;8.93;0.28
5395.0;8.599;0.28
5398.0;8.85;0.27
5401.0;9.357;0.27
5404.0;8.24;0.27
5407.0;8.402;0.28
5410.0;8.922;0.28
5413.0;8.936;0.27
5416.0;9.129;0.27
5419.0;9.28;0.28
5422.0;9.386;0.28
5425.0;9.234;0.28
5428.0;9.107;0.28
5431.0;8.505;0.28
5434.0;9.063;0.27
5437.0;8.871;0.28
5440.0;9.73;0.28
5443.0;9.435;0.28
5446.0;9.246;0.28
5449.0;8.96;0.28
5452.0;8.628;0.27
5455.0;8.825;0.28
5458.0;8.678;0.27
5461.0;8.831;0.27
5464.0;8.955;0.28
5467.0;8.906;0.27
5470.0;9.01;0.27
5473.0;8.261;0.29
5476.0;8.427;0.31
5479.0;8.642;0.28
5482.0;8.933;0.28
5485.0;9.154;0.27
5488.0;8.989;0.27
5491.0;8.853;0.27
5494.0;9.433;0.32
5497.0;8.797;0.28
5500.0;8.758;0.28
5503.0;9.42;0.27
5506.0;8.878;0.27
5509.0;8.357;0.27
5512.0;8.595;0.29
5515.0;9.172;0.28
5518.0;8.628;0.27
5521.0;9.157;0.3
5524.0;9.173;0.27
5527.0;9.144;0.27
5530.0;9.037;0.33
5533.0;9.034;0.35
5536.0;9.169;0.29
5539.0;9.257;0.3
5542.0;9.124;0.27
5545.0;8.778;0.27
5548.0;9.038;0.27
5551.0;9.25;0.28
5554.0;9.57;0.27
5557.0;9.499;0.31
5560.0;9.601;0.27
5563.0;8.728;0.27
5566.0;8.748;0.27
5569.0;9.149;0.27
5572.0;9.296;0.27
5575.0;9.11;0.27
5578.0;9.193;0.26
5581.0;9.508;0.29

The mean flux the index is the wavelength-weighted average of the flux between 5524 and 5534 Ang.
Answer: 9.09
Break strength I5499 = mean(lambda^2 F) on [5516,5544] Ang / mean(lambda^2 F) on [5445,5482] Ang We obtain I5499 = 1.06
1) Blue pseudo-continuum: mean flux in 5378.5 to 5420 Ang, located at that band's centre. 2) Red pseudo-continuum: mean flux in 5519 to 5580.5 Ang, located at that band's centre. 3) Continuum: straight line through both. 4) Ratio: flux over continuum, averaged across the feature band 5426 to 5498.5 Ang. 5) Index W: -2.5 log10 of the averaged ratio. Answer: 0.01 mag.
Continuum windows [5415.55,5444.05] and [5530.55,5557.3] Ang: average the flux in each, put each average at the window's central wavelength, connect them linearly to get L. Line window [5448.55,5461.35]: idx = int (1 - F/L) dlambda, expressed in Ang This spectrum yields 0.6 Ang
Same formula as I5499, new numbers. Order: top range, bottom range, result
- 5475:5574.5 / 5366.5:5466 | 1.04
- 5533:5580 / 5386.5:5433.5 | 1.08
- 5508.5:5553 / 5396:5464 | 1.04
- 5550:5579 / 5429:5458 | 1.07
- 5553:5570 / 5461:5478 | 1.09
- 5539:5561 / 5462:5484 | 1.09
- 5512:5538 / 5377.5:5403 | 1.05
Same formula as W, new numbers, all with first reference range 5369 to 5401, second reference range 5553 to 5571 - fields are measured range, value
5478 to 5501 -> 0.02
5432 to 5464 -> 0.01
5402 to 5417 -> 0.05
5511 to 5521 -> 0.04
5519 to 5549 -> 0.01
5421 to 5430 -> -0.01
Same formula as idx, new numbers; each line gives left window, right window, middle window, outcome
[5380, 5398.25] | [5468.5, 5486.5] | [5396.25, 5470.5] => -0.86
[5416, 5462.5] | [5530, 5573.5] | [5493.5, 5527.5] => 0.67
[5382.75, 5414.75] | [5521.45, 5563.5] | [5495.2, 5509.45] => 0.31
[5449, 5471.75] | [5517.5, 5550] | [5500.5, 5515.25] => 0.22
